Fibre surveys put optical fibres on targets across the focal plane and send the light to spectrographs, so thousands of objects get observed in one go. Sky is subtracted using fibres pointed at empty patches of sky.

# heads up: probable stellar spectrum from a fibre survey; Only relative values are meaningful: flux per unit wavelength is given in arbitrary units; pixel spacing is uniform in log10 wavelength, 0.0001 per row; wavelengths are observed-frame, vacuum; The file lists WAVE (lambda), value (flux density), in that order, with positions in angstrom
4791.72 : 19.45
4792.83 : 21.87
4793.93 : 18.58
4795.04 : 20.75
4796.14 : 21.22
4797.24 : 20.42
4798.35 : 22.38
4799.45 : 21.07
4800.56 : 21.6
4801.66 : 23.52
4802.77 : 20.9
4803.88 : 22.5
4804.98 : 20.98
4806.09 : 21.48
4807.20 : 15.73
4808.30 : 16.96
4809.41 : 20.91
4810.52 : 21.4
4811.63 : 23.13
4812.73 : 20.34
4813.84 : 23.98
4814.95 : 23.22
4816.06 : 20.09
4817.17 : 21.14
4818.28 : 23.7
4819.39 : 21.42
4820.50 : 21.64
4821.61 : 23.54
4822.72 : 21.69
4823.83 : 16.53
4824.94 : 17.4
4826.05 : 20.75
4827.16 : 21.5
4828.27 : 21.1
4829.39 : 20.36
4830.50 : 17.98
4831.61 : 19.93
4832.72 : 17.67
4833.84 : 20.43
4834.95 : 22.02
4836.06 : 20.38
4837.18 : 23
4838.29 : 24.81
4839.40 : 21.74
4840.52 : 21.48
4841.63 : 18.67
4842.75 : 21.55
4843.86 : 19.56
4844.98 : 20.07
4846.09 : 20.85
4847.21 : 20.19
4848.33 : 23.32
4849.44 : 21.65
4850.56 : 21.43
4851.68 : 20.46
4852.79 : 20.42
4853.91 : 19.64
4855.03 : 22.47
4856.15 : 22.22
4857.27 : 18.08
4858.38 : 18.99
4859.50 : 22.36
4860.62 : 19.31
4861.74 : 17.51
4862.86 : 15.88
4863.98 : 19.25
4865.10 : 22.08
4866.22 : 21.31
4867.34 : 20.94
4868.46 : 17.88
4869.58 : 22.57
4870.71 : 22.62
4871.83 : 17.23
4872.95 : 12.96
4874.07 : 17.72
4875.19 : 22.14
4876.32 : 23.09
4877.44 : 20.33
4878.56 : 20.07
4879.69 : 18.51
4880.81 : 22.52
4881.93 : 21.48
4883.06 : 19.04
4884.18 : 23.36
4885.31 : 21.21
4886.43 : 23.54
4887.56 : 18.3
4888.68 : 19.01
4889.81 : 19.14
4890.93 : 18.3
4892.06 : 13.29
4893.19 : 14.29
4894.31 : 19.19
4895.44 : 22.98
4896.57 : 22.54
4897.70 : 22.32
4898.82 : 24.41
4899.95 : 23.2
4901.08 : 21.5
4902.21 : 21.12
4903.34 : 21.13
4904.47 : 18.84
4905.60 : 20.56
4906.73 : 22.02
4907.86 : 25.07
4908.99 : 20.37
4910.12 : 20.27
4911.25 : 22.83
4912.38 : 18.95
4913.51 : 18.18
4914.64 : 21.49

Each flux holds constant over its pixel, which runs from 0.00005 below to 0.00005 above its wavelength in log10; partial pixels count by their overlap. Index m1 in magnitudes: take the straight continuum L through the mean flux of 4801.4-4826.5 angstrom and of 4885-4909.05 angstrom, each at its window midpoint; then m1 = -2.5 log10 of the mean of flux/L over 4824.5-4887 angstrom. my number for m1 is 0.016 mag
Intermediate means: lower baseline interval 21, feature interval 20.5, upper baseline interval 20.6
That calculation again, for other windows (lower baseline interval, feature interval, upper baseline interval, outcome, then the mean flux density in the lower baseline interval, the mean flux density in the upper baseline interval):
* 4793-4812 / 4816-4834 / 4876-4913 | 0.02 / 20.8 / 20.7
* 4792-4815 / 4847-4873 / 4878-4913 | 0.03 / 21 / 20.6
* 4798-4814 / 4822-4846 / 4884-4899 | 0.01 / 21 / 19.9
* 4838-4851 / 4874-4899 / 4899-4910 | 0.06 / 21.2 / 21.6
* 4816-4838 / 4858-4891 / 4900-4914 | 0.05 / 20.7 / 21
